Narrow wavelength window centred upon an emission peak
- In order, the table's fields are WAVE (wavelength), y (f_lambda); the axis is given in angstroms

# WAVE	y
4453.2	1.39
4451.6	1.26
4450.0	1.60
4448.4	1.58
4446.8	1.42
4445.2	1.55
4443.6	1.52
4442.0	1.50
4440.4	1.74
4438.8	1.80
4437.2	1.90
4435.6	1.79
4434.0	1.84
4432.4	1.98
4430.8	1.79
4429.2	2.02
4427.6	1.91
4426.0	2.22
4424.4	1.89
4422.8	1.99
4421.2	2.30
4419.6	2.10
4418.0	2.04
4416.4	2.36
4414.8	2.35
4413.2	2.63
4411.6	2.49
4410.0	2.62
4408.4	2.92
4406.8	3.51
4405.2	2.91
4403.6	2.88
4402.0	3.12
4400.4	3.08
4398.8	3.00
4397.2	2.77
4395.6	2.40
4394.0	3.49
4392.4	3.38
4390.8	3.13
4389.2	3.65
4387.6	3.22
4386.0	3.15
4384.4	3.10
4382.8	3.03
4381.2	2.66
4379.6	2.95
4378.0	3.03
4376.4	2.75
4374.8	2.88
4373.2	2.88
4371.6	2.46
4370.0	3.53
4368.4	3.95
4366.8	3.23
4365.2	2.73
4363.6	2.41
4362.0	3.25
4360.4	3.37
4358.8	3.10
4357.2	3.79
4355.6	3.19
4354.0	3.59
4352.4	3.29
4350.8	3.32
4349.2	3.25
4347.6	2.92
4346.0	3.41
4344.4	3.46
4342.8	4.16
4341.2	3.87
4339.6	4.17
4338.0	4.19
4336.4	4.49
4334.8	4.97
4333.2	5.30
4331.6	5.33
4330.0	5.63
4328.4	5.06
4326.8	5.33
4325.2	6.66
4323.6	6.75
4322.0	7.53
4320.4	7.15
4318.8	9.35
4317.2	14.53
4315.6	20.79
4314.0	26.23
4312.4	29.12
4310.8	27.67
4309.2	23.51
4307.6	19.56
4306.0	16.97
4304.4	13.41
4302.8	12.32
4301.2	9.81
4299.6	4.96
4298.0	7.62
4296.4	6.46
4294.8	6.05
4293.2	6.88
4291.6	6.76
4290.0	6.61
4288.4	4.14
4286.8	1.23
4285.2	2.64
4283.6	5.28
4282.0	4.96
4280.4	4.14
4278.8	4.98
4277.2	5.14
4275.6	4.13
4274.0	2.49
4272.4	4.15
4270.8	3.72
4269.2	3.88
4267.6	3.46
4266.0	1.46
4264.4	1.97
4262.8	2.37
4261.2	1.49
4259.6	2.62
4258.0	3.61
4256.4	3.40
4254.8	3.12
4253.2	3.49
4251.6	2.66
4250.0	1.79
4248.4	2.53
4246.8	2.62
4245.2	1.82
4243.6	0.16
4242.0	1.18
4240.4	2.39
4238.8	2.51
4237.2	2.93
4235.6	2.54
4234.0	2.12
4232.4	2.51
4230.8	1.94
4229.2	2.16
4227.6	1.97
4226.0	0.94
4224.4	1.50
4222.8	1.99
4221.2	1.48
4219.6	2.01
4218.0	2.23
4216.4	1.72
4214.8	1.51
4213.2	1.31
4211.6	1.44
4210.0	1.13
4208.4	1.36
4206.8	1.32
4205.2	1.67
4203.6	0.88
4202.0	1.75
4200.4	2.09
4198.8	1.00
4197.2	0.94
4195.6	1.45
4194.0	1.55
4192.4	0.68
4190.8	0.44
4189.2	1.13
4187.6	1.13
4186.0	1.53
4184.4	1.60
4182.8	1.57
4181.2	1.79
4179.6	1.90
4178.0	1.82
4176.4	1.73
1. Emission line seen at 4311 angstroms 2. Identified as Ly-alpha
